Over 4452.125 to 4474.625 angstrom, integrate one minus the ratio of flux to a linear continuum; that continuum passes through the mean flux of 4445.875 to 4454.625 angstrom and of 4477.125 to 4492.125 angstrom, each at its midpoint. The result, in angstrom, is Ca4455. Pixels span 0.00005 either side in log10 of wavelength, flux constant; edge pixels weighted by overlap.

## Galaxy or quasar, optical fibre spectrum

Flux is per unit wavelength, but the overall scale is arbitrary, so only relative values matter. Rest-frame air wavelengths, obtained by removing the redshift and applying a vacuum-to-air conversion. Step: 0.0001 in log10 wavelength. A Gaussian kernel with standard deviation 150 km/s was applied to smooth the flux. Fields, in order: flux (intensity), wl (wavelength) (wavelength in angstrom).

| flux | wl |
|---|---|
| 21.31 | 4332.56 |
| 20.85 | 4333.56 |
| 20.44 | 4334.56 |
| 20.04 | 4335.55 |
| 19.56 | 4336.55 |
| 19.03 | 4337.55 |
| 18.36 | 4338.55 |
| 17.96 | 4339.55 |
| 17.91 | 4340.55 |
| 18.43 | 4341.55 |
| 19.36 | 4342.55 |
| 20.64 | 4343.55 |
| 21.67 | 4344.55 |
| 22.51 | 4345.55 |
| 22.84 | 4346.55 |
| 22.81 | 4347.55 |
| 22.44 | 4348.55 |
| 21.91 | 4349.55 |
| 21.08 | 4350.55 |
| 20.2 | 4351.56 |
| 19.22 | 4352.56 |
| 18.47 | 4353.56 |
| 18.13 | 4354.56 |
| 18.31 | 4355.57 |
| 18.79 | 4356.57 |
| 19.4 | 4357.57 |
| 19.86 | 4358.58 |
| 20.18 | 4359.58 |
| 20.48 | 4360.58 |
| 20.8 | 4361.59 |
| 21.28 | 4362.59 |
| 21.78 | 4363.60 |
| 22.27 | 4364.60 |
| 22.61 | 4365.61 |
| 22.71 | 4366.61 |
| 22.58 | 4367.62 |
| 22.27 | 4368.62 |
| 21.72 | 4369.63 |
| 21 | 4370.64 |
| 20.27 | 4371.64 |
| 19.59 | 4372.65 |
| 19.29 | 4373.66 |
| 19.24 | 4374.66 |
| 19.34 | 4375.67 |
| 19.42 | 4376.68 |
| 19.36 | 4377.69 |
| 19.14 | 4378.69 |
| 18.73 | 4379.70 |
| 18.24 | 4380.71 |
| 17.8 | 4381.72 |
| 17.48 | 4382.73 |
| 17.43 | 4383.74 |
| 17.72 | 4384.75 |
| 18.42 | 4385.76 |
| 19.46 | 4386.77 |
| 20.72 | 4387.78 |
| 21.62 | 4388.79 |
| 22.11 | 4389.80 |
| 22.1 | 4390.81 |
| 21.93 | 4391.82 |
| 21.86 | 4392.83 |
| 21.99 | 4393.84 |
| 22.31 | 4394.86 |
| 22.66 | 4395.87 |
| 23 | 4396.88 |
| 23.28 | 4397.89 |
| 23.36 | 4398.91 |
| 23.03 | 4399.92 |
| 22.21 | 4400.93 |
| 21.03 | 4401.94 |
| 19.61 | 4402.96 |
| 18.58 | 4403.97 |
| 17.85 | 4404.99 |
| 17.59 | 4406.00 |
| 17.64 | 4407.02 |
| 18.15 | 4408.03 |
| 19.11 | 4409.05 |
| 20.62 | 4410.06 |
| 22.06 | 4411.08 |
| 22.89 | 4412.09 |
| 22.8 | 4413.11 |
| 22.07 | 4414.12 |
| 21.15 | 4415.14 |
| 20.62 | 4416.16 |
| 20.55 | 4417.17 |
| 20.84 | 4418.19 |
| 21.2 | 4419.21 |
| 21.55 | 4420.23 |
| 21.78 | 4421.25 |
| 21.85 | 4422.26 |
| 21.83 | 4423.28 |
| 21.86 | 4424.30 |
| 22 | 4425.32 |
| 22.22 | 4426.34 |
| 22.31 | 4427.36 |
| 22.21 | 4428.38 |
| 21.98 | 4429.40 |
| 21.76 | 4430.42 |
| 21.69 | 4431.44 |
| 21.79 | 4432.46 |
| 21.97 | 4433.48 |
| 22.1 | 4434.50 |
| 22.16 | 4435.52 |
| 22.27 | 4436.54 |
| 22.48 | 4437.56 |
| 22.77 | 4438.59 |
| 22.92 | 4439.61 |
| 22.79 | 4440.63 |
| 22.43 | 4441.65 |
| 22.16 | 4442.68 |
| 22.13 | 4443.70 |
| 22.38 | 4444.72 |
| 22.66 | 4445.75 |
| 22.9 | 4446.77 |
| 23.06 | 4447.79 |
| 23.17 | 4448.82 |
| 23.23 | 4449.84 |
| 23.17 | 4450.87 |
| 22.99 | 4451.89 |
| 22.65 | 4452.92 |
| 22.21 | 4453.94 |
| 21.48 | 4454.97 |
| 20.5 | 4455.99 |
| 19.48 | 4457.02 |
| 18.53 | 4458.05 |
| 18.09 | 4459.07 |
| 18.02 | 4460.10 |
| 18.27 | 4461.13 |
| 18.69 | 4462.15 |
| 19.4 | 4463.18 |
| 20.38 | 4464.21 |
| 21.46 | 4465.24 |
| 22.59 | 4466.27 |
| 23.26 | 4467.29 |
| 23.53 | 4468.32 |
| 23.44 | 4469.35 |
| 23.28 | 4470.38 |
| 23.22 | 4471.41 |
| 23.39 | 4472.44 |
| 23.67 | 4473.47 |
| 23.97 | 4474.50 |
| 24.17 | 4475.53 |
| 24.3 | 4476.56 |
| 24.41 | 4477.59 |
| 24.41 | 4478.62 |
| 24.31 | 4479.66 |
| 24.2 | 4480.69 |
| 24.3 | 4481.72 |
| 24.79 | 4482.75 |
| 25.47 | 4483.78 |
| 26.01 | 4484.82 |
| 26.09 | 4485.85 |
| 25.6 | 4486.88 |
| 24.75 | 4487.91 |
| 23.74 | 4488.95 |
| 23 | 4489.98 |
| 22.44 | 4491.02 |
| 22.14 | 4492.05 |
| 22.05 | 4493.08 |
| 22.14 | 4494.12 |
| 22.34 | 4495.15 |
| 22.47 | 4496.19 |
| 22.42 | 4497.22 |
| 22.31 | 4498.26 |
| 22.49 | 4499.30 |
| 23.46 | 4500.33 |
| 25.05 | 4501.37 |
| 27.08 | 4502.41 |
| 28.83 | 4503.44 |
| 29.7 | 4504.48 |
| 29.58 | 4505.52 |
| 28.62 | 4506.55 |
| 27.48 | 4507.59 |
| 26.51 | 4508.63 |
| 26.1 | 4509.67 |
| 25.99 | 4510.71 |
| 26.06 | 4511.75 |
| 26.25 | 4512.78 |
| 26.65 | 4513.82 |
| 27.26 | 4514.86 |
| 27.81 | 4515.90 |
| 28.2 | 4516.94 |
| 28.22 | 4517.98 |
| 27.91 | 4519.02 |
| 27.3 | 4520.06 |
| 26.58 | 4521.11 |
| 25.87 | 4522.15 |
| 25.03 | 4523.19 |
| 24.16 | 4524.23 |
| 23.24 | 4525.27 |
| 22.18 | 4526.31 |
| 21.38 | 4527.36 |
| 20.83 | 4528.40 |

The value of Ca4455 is 2.1 angstrom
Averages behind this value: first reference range 22.9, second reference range 24.4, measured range 21.3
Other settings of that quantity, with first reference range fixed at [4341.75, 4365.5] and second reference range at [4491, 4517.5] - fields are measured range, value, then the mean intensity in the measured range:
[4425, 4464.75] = 3.3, 21.6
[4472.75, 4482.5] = 0.2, 24.2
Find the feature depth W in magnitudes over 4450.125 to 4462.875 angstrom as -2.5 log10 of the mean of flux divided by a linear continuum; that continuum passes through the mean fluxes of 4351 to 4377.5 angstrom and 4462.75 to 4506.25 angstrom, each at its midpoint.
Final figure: 0.14 mag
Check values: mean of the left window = 20.3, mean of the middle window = 20.4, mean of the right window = 24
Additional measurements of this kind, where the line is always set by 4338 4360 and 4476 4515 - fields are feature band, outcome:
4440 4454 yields 0.03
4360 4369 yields -0.07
